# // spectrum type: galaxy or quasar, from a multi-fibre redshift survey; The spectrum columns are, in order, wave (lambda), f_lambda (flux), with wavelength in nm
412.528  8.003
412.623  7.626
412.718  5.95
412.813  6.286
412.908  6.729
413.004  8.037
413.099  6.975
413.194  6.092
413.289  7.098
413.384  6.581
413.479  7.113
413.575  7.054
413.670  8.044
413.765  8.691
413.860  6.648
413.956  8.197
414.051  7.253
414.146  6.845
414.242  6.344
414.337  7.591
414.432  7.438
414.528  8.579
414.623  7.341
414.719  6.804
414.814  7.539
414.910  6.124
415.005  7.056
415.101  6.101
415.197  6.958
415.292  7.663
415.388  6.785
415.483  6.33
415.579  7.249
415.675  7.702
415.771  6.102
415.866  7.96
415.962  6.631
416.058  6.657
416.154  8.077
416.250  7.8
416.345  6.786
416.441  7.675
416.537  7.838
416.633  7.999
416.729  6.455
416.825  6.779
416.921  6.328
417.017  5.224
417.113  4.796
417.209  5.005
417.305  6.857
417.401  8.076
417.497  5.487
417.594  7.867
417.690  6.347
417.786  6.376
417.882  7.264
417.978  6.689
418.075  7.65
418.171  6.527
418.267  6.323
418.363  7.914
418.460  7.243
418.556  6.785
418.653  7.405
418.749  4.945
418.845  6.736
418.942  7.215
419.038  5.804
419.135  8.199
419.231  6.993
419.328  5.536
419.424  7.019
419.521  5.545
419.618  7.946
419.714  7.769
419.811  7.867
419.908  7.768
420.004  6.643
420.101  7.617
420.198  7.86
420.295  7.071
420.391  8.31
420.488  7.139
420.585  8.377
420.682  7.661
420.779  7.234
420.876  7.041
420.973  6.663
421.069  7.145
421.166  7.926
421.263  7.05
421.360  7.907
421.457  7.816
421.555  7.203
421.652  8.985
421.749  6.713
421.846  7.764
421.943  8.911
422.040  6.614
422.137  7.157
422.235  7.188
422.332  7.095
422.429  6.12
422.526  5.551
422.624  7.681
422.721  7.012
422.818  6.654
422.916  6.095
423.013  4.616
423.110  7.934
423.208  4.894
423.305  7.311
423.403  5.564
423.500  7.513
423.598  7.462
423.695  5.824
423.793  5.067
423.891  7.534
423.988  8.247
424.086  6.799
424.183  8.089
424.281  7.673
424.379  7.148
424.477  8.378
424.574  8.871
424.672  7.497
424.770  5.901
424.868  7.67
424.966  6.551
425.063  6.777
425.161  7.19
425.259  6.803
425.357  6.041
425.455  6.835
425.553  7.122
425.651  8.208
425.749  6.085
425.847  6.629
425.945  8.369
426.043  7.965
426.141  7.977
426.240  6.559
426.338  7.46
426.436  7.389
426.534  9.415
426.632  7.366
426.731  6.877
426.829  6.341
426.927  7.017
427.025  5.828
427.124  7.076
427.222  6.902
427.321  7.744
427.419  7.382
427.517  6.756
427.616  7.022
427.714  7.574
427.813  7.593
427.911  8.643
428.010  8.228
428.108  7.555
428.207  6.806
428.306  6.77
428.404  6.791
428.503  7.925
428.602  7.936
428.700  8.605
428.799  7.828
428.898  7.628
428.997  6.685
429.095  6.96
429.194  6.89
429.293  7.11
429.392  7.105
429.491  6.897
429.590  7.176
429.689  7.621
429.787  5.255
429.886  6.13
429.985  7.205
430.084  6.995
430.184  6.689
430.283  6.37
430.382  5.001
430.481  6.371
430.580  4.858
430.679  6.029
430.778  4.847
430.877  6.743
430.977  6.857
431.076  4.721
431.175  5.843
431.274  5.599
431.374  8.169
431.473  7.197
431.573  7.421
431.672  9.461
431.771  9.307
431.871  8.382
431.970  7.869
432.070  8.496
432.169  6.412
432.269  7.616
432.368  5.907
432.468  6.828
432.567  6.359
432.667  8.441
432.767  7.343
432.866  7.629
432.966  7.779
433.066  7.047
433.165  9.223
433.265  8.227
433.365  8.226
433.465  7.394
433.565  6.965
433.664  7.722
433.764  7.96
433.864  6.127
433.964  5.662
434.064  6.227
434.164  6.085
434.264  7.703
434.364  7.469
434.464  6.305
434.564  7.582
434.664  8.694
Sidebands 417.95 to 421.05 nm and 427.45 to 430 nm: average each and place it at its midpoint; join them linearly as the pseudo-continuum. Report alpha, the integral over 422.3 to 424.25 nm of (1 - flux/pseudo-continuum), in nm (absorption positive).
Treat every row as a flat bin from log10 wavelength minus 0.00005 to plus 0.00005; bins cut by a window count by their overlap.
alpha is 0.14 nm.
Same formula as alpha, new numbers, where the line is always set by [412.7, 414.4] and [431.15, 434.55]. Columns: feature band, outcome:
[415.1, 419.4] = 0.20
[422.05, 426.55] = 0.15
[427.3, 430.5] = 0.08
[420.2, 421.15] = -0.03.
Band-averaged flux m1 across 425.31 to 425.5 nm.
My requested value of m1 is 6.43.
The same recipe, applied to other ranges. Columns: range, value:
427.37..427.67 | 7.08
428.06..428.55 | 7.16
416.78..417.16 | 5.78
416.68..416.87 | 6.62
